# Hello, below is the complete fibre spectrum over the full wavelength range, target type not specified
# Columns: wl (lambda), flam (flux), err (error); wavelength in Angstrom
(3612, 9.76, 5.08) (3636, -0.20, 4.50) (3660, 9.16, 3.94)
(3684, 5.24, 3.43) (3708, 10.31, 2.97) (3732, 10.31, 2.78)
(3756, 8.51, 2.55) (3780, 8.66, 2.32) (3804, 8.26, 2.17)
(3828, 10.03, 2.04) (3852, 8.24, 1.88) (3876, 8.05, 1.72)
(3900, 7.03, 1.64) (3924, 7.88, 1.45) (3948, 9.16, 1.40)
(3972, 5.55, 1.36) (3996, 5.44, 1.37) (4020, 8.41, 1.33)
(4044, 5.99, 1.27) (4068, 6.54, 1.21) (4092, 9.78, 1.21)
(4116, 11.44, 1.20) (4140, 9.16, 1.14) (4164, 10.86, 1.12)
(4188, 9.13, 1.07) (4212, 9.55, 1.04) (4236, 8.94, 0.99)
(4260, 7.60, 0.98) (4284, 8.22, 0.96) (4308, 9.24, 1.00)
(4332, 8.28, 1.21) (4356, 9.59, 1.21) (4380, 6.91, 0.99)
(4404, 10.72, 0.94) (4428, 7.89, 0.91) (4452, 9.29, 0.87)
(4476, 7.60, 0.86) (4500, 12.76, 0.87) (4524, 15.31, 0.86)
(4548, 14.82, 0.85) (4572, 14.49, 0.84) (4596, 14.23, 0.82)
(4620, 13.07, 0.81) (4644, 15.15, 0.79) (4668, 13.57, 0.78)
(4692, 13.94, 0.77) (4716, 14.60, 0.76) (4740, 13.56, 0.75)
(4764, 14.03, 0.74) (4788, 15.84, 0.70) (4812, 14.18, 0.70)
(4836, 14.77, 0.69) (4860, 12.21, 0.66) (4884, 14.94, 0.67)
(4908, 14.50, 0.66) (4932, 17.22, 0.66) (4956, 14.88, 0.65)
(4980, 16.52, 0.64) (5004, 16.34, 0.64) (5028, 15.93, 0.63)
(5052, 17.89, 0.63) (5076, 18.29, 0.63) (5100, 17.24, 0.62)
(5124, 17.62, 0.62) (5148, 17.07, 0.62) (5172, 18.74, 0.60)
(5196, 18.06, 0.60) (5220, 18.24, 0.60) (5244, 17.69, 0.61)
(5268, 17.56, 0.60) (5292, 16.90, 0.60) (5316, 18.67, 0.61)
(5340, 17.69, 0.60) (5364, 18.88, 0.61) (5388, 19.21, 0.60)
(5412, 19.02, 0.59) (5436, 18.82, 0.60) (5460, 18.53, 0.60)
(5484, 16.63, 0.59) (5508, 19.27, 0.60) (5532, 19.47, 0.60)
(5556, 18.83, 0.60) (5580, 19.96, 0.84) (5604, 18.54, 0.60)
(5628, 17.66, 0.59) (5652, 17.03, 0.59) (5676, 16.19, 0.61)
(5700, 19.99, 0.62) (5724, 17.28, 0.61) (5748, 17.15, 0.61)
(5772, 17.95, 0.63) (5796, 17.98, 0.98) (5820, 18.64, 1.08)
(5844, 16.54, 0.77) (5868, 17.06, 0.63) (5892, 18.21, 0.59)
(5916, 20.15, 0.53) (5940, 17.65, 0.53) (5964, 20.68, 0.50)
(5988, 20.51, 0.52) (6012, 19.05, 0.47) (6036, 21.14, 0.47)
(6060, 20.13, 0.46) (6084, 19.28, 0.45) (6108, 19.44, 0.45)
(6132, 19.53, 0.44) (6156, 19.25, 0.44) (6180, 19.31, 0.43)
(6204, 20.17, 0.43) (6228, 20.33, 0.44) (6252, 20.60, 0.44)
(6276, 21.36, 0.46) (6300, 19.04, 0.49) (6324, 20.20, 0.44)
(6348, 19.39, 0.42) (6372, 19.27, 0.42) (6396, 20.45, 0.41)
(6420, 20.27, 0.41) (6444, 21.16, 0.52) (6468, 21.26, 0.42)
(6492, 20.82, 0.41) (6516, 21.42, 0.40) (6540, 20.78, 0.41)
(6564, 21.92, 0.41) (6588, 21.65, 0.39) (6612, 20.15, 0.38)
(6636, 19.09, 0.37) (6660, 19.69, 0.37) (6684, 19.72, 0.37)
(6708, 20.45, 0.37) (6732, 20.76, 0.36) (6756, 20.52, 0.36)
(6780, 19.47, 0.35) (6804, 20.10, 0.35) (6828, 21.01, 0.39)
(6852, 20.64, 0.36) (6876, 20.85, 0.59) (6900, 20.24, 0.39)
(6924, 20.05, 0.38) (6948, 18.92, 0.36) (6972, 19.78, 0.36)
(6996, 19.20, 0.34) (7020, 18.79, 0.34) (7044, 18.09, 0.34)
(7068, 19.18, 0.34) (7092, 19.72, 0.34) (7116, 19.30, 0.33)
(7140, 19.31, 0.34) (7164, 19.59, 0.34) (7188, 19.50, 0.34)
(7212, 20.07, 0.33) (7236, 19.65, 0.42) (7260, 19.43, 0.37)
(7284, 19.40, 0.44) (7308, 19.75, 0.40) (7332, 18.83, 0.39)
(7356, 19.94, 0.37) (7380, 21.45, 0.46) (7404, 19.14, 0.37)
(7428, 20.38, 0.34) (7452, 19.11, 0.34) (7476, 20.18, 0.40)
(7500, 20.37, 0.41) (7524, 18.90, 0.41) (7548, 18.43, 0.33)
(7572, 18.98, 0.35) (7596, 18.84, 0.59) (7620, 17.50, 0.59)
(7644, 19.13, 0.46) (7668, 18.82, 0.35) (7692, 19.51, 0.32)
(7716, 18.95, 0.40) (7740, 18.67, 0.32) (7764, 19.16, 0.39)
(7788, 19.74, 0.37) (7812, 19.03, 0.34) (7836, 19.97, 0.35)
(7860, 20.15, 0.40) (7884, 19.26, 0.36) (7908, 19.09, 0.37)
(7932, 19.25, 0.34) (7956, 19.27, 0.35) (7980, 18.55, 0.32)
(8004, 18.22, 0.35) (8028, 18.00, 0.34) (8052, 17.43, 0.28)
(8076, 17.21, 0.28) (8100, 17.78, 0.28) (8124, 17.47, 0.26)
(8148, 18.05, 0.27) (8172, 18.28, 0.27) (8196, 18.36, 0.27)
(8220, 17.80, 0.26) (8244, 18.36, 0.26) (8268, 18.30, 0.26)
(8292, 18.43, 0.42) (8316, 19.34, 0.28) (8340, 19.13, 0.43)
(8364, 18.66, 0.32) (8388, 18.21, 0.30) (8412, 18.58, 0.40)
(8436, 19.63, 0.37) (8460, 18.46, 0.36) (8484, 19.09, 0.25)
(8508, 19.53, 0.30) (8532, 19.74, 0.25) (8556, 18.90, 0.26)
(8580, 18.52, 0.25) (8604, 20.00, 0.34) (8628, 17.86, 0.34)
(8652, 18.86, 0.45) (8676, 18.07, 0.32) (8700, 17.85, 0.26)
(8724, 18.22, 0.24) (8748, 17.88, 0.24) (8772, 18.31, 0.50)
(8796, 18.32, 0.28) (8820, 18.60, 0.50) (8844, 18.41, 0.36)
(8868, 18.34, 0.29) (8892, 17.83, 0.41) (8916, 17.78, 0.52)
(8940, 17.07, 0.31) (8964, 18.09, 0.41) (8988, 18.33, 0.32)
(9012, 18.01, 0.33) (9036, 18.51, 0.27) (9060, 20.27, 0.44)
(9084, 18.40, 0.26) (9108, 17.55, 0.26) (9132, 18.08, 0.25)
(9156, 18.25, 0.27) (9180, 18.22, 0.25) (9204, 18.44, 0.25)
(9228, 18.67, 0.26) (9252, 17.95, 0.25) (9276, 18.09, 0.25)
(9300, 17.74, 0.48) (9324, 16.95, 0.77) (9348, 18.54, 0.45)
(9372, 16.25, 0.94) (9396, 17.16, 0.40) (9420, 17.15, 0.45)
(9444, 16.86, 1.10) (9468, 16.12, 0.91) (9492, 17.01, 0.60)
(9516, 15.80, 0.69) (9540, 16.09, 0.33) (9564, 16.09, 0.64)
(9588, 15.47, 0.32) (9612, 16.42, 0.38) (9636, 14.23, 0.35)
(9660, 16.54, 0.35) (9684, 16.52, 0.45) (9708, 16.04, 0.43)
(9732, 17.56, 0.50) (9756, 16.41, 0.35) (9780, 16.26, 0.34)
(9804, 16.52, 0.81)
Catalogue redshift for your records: 0.13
